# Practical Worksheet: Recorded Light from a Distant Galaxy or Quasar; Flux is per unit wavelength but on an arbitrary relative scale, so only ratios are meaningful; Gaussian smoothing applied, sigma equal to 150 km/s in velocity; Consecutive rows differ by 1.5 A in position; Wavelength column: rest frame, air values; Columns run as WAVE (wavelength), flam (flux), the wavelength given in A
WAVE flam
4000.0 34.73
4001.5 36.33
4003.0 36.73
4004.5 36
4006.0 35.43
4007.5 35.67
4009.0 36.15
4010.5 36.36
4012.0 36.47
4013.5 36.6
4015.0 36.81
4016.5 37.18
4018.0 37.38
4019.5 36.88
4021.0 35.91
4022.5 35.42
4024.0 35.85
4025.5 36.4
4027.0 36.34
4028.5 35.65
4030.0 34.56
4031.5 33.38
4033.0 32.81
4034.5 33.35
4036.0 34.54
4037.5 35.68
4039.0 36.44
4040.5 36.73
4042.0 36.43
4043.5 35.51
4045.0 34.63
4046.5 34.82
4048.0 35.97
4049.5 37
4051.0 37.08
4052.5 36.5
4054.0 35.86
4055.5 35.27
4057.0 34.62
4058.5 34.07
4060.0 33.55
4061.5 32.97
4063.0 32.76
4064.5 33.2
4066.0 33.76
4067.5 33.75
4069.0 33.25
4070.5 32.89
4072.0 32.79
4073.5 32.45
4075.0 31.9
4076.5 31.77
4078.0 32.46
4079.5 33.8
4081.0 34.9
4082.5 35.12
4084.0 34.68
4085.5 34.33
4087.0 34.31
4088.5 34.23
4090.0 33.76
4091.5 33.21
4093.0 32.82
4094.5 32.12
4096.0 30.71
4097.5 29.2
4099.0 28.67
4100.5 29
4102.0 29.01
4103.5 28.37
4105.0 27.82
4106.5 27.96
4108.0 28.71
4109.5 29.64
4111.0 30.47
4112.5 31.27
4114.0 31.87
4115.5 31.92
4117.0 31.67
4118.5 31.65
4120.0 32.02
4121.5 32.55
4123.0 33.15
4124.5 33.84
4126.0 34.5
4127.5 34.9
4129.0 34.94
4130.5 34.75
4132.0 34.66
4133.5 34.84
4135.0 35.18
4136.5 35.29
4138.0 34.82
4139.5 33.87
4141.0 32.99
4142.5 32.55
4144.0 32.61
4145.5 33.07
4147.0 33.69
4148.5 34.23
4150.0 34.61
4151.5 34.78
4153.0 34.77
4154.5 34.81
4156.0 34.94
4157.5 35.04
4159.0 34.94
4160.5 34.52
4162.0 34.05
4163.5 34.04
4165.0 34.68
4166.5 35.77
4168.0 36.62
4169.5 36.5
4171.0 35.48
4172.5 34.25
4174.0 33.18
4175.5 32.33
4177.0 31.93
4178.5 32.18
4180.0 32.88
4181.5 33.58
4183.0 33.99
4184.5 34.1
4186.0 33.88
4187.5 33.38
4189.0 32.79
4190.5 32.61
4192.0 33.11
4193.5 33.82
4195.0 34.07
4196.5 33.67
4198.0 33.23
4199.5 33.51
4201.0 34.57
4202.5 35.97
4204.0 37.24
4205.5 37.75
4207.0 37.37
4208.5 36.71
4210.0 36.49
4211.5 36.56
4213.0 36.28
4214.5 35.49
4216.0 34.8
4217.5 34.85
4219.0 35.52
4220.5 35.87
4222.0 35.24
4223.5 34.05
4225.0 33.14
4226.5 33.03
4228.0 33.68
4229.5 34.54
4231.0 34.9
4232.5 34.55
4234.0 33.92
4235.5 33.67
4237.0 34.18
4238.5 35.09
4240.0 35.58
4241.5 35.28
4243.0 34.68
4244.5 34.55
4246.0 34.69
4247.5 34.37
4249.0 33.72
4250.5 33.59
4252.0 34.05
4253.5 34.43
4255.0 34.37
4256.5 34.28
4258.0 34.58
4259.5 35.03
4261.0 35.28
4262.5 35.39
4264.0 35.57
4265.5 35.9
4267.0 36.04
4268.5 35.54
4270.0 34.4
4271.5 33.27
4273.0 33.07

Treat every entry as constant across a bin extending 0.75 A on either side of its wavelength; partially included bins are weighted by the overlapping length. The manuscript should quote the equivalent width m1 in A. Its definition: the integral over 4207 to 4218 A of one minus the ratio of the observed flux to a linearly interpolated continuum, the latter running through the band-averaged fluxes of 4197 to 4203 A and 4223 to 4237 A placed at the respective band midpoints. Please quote -0.61 A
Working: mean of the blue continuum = 34.2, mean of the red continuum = 34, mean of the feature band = 36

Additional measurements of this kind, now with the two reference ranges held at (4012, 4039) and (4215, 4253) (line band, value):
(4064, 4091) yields 1.4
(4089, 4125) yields 4.4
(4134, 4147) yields 0.4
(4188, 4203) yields 0.4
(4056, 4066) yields 0.5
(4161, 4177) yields 0.1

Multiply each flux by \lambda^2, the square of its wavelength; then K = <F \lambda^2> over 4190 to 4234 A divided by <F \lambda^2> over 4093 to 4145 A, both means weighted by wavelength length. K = 1.14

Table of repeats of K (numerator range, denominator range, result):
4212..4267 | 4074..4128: 1.16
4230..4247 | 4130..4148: 1.07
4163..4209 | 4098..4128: 1.15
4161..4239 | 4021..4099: 1.08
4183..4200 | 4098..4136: 1.09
